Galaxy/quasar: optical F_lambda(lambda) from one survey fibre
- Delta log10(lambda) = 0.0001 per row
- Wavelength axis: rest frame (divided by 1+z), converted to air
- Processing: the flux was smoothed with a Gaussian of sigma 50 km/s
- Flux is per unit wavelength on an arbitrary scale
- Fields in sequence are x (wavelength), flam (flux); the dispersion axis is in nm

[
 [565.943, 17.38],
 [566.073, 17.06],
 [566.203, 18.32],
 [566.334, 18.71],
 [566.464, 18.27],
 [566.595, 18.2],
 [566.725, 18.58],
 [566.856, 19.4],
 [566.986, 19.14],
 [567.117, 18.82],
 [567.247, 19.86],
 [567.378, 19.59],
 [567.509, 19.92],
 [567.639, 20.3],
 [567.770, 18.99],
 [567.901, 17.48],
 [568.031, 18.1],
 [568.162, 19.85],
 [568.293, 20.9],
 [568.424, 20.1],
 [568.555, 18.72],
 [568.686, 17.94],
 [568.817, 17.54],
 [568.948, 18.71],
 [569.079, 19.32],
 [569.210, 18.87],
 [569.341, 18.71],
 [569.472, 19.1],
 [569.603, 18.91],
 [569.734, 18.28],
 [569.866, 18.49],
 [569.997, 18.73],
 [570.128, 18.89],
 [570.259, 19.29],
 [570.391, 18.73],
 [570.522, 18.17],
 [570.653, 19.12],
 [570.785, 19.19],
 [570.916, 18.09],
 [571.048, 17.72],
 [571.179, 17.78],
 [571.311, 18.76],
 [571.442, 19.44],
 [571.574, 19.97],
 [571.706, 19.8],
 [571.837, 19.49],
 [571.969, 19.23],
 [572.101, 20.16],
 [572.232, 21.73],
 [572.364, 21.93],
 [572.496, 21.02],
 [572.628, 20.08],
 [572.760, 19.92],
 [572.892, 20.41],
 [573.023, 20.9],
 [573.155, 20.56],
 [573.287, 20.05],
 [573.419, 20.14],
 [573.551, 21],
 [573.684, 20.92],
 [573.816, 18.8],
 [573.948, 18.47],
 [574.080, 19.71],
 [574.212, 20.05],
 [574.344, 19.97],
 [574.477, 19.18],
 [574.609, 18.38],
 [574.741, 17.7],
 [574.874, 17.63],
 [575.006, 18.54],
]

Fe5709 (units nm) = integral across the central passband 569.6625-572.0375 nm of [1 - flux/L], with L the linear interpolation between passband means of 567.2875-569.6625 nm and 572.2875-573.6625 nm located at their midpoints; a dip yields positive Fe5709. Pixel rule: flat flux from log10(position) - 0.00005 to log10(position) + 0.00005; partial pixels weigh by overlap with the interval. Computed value 0.12 nm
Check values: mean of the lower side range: 19.1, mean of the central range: 18.8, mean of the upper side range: 20.6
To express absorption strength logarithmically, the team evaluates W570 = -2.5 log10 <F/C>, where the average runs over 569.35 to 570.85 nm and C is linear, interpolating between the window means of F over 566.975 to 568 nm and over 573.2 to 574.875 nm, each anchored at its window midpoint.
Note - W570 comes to 0.03 mag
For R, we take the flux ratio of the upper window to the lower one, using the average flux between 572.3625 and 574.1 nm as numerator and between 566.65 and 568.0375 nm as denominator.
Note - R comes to 1.1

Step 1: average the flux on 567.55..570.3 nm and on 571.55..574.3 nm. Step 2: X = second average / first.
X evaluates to 1.07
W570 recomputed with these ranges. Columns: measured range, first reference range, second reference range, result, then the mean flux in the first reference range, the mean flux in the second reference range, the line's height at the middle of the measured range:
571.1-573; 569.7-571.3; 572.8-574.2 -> -0.04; 18.5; 20.1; 19.3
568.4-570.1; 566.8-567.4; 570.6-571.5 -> 0.01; 19.4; 18.6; 18.9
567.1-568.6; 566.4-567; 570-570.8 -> -0.04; 18.7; 18.9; 18.7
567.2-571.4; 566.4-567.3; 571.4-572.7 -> 0.04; 18.9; 20.3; 19.5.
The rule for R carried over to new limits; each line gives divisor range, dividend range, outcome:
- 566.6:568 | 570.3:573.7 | 1.03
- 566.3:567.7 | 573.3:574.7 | 1.02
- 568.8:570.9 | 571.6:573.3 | 1.09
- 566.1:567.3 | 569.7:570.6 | 1.00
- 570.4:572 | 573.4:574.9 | 1.02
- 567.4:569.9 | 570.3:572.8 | 1.03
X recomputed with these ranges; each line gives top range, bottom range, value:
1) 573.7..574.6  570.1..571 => 1.03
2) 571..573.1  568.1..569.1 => 1.04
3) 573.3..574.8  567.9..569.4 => 1.03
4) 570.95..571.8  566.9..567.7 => 0.96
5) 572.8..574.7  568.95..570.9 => 1.06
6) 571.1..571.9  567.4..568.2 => 1.00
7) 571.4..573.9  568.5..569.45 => 1.09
